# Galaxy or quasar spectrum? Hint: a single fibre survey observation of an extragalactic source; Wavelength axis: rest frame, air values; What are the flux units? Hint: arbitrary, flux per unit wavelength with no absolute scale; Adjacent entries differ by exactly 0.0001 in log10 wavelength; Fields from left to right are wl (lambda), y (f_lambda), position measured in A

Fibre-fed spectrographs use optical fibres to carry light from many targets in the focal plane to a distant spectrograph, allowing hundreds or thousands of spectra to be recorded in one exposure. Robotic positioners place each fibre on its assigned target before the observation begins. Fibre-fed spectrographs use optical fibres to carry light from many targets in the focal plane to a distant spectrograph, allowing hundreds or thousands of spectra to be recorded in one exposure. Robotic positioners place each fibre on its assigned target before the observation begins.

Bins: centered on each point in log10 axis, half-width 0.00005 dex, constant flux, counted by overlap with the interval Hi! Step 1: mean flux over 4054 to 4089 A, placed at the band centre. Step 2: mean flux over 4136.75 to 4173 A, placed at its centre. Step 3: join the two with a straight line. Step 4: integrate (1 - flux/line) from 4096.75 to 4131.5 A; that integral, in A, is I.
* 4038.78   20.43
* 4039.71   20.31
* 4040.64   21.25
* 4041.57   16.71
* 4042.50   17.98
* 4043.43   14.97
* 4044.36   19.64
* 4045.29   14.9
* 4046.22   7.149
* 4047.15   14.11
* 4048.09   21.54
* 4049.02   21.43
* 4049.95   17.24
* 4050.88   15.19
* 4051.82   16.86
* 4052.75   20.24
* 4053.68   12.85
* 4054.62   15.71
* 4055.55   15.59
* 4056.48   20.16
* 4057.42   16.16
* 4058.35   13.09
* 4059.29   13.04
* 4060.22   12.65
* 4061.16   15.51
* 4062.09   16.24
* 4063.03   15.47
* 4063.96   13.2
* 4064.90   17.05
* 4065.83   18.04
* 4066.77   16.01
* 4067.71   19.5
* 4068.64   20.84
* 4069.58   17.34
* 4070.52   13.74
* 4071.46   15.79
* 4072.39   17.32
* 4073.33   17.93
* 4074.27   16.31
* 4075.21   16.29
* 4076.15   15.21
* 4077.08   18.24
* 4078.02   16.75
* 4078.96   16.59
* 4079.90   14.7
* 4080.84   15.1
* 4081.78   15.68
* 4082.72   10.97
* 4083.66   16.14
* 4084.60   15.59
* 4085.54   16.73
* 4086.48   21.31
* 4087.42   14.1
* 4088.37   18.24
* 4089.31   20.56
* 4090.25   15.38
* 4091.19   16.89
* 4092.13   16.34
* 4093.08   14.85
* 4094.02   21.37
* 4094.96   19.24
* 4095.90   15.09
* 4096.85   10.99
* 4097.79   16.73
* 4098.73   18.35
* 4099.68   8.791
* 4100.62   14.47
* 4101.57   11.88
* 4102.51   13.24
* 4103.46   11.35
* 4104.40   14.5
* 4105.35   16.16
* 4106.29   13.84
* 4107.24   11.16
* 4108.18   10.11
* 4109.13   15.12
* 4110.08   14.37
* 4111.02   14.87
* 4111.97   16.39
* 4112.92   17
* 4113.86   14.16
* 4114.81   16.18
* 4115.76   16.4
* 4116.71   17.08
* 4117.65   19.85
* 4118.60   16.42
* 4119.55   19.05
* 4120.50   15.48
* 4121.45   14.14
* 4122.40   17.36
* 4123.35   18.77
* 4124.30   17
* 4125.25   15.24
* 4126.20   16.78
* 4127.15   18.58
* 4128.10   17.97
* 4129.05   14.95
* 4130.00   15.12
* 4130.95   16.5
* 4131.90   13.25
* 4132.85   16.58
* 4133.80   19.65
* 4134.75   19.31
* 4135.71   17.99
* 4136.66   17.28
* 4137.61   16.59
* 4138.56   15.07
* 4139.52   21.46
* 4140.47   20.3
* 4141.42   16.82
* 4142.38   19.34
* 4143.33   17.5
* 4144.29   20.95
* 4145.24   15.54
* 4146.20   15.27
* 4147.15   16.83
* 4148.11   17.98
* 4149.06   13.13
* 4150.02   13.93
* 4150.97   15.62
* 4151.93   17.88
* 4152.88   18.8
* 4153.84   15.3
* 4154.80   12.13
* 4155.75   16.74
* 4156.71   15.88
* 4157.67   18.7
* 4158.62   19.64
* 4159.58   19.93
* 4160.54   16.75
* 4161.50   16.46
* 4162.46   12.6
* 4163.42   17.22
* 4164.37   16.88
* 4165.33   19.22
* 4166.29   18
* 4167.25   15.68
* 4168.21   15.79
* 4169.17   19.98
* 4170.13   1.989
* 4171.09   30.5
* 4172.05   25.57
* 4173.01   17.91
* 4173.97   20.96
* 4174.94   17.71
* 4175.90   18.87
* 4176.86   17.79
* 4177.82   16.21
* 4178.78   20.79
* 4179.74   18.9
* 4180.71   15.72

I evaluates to 2.9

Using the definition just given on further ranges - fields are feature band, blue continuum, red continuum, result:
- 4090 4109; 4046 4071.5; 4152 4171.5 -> 2.2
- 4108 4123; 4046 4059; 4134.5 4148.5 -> 1.2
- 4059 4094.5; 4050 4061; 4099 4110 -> -4.9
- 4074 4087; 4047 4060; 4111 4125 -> 0.4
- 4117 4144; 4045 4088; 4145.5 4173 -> -1.0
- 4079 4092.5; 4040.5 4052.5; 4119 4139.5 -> 0.5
